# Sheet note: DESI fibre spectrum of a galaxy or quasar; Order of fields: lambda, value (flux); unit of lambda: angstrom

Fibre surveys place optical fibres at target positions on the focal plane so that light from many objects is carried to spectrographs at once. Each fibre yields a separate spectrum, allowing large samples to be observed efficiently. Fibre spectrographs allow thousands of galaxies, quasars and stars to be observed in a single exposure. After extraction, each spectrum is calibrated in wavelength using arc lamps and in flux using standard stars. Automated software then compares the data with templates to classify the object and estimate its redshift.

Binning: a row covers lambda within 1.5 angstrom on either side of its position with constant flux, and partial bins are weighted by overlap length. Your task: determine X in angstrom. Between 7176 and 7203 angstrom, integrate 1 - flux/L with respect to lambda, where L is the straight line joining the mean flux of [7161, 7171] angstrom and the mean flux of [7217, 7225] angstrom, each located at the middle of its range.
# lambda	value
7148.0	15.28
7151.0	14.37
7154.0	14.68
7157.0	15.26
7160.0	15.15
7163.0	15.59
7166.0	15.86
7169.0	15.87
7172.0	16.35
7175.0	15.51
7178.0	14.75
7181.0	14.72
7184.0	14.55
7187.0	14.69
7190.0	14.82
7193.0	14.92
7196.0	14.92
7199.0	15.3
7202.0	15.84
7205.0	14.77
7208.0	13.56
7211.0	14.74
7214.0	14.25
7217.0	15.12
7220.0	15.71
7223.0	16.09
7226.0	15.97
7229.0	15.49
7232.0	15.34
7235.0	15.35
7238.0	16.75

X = 1.41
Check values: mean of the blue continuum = 15.8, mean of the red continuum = 15.8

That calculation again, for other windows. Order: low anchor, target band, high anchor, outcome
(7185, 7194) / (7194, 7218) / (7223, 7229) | 0.7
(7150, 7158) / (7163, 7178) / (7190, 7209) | -0.9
